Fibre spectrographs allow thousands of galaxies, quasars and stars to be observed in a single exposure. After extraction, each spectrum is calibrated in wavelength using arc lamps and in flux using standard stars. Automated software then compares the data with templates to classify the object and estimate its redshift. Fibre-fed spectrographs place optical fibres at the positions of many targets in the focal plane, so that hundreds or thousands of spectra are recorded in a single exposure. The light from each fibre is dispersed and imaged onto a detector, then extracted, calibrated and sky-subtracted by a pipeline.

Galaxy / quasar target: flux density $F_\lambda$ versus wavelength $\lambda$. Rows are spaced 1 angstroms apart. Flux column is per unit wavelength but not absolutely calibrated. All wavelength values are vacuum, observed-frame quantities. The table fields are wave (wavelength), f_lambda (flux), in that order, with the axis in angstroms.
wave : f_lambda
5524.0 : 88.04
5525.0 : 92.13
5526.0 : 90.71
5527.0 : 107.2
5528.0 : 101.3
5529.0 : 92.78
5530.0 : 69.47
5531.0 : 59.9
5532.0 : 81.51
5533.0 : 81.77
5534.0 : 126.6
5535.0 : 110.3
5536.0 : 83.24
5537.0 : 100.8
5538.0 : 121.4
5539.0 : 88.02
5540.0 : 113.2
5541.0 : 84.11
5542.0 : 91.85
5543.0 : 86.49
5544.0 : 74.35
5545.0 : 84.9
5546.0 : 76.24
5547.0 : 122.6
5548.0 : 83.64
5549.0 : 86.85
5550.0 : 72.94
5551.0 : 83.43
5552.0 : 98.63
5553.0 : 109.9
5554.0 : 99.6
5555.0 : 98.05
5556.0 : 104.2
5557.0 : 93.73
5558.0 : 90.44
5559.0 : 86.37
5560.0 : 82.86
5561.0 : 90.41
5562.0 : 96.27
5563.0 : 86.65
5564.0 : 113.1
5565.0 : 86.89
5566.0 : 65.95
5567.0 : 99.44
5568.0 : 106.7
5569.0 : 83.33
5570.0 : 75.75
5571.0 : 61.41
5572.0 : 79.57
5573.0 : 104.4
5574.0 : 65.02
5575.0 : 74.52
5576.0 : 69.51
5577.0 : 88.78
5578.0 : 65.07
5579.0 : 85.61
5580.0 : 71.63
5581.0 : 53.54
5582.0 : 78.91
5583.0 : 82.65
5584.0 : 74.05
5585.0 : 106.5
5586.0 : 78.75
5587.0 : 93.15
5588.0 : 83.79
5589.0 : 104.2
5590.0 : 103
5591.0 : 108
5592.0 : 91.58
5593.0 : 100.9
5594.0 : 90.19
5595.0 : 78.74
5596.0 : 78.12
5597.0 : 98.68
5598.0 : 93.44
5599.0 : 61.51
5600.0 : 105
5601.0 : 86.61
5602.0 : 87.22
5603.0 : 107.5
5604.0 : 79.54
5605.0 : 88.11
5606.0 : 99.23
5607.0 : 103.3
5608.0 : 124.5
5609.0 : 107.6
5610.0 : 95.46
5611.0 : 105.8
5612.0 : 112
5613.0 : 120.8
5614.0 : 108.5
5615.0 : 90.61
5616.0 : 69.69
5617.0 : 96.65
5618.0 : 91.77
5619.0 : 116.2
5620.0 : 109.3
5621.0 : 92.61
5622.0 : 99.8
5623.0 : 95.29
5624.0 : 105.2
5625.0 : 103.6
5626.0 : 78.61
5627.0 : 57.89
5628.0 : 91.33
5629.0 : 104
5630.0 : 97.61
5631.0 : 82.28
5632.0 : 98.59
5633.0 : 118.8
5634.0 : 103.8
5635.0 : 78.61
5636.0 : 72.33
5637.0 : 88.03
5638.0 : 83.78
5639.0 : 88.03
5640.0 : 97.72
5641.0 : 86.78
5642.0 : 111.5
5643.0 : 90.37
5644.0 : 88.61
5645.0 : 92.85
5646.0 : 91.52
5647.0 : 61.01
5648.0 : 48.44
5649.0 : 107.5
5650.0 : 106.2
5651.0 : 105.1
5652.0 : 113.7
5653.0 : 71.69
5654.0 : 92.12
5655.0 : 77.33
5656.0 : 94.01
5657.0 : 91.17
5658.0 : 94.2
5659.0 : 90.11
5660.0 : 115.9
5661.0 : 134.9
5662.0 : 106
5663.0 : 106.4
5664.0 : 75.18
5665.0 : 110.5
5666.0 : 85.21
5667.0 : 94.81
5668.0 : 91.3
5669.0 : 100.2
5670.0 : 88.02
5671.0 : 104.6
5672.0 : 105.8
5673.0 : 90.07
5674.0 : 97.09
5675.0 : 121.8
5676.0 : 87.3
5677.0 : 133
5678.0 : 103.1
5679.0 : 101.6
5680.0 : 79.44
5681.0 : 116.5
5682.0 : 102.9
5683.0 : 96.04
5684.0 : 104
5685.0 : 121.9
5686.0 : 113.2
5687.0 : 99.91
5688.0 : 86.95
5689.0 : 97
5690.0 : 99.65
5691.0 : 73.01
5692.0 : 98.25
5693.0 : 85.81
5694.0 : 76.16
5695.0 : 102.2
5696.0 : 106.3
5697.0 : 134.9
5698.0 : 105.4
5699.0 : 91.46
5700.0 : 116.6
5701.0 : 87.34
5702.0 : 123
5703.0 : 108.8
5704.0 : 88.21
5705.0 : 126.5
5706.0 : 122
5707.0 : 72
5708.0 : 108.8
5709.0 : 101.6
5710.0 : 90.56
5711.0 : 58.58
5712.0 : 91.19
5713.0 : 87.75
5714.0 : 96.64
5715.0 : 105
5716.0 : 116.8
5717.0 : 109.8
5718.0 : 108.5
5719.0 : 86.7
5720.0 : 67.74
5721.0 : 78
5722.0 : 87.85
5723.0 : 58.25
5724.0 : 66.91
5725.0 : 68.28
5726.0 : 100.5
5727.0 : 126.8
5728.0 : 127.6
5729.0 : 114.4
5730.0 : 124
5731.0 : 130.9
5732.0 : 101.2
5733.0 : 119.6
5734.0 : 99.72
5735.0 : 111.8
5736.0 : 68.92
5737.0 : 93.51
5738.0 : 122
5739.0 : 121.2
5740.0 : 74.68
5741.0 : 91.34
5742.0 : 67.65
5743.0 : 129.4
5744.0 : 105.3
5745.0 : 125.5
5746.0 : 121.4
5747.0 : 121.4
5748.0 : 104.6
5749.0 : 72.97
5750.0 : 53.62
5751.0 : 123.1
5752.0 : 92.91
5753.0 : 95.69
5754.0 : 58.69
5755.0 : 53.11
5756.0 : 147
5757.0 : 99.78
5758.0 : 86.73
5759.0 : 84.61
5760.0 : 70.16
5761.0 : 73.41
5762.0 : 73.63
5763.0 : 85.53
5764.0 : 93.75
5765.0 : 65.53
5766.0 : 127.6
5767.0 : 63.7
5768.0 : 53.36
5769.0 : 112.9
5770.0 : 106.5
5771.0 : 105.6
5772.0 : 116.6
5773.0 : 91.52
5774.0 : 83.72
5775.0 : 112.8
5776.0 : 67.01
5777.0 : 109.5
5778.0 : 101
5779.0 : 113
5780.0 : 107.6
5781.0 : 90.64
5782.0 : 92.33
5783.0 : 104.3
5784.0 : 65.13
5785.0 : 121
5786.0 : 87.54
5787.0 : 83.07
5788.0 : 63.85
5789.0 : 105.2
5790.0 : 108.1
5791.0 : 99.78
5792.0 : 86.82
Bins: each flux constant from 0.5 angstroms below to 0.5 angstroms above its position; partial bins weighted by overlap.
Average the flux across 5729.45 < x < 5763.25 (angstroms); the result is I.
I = 97.3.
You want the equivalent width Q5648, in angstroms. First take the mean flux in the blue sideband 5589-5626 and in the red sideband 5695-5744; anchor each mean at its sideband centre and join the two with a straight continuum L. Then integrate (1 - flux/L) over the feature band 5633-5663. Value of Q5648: 1.5 angstroms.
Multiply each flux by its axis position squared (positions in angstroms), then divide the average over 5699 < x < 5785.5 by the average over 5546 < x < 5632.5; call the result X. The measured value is 1.12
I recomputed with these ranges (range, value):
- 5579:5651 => 92.4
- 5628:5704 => 97.3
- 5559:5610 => 88.1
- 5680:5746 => 100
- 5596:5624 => 97.8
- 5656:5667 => 100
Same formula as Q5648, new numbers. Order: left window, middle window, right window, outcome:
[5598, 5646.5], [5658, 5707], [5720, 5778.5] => -3.4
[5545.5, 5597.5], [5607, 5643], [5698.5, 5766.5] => -2.4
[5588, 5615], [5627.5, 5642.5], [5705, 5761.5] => 0.6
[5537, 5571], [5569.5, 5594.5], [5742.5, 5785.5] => 2.3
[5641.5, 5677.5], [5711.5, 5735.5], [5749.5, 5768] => -2.8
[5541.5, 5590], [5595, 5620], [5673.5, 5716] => -1.5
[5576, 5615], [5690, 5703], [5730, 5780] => -0.8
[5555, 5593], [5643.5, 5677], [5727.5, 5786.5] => -1.5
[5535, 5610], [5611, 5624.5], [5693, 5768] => -1.3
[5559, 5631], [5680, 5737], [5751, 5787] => -4.7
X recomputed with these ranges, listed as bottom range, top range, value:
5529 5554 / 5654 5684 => 1.14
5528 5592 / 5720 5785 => 1.15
